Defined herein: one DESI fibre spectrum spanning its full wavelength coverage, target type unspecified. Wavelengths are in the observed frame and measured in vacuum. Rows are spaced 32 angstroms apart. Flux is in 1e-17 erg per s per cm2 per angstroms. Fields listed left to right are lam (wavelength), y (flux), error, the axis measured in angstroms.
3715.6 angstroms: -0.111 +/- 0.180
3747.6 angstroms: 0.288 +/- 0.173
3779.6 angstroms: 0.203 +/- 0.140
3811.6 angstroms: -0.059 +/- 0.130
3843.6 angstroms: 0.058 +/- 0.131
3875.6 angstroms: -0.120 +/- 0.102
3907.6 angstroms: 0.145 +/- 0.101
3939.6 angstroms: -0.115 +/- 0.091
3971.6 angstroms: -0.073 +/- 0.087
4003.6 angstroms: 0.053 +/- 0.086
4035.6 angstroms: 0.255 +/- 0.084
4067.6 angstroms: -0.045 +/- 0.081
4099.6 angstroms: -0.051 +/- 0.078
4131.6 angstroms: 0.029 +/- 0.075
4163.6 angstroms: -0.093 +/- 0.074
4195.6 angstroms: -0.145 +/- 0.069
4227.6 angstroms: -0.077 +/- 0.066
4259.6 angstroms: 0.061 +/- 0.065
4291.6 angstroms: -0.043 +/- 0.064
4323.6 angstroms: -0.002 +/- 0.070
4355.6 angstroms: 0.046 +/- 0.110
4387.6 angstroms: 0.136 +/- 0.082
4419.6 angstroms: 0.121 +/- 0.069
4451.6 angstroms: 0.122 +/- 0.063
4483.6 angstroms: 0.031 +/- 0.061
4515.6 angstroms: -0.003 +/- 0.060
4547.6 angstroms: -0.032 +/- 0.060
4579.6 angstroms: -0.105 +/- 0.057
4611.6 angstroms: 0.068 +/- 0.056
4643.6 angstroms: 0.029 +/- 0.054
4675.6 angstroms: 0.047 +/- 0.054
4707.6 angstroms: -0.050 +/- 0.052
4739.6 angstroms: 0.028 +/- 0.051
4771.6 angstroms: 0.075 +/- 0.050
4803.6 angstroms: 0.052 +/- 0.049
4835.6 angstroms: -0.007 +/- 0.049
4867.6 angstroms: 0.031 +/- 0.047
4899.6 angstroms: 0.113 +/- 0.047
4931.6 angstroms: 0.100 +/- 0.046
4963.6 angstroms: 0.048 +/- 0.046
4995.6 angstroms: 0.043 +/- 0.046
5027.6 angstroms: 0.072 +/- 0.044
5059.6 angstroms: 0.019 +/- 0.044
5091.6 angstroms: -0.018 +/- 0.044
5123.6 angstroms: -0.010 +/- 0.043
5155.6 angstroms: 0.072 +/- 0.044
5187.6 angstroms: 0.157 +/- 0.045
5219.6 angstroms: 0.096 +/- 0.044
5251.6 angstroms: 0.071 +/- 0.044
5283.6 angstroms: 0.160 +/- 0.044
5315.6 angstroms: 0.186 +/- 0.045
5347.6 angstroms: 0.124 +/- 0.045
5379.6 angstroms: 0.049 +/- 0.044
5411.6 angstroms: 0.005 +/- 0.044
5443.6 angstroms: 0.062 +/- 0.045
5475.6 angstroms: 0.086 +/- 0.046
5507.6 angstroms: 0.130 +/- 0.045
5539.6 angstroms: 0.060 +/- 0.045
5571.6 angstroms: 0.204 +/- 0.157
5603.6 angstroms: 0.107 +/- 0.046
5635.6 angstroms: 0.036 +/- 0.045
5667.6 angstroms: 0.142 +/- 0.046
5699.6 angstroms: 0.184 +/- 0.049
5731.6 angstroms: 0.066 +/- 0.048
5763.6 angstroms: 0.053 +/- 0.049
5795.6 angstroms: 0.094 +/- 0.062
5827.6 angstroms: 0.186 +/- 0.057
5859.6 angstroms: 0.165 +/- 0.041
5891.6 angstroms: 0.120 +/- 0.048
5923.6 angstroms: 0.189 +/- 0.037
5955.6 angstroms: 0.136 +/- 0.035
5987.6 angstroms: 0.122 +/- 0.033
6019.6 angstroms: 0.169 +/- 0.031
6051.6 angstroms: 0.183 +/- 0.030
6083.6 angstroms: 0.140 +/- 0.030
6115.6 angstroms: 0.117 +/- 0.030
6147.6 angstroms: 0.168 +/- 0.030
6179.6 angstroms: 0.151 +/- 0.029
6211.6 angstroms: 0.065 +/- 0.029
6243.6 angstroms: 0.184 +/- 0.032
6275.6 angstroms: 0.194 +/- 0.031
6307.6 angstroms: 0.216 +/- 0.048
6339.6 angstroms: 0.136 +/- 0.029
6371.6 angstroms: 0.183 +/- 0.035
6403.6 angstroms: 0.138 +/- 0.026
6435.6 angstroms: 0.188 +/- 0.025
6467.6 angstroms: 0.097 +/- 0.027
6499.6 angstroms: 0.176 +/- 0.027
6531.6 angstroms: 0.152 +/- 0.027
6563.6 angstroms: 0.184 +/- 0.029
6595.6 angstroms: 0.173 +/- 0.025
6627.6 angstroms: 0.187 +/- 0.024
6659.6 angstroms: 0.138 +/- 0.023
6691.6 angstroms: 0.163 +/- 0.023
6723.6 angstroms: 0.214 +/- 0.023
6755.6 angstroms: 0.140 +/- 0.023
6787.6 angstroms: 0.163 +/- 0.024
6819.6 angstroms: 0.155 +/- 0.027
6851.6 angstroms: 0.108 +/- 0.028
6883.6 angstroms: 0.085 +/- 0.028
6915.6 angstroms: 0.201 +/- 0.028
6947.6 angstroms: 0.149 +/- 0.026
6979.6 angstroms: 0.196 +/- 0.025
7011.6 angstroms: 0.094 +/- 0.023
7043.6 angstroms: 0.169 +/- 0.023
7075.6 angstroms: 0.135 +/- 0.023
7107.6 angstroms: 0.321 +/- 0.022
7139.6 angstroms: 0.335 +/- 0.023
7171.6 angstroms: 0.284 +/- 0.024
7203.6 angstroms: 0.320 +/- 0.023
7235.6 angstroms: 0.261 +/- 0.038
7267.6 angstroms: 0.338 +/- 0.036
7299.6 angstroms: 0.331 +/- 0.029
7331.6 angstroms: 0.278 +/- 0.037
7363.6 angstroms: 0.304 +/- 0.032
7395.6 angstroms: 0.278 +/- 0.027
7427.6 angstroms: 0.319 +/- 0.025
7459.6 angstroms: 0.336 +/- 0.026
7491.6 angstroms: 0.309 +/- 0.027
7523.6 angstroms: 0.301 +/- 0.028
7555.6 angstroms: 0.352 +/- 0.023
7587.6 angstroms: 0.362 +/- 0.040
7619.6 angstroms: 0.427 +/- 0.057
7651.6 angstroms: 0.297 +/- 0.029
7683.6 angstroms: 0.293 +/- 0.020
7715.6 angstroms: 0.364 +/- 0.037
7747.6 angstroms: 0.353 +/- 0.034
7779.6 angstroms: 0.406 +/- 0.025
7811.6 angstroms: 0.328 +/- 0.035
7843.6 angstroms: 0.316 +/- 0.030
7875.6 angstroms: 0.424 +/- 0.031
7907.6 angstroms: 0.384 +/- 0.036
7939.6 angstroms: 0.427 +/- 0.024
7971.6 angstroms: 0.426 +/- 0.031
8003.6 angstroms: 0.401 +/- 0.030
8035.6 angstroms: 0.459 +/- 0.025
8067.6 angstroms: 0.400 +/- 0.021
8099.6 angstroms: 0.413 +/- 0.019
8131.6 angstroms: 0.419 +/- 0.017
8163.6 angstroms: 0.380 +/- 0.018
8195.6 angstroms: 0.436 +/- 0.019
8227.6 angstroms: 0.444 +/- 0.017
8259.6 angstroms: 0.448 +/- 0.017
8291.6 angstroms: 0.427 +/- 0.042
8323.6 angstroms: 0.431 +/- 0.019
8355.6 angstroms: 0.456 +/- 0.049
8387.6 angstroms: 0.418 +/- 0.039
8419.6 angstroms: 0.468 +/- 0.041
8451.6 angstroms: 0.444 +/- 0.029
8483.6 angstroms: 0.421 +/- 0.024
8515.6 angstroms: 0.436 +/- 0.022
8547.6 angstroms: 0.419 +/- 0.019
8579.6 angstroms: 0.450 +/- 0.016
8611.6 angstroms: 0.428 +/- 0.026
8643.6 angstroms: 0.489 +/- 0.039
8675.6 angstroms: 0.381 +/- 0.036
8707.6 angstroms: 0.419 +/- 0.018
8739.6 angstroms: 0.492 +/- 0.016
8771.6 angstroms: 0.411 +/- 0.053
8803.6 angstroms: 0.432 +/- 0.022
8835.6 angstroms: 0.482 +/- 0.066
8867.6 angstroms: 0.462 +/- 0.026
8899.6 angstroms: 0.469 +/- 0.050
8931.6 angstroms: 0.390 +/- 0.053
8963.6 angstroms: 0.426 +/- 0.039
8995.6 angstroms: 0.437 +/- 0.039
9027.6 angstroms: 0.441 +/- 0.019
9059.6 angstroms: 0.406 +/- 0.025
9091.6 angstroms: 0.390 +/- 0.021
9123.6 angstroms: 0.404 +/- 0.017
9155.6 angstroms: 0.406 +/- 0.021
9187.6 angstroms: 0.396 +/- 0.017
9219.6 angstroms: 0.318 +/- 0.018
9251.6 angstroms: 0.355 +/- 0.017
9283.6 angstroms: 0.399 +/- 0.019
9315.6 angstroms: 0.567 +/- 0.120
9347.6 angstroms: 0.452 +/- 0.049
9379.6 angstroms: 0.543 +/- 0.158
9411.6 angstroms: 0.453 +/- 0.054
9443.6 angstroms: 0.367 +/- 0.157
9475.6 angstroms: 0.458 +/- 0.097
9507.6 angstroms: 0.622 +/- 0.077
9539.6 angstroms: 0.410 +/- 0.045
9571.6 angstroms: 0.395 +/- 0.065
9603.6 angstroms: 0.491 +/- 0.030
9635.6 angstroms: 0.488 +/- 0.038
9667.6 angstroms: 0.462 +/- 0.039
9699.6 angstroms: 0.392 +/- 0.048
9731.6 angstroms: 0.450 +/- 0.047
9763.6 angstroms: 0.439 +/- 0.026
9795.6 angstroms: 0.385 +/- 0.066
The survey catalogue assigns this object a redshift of 0.783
